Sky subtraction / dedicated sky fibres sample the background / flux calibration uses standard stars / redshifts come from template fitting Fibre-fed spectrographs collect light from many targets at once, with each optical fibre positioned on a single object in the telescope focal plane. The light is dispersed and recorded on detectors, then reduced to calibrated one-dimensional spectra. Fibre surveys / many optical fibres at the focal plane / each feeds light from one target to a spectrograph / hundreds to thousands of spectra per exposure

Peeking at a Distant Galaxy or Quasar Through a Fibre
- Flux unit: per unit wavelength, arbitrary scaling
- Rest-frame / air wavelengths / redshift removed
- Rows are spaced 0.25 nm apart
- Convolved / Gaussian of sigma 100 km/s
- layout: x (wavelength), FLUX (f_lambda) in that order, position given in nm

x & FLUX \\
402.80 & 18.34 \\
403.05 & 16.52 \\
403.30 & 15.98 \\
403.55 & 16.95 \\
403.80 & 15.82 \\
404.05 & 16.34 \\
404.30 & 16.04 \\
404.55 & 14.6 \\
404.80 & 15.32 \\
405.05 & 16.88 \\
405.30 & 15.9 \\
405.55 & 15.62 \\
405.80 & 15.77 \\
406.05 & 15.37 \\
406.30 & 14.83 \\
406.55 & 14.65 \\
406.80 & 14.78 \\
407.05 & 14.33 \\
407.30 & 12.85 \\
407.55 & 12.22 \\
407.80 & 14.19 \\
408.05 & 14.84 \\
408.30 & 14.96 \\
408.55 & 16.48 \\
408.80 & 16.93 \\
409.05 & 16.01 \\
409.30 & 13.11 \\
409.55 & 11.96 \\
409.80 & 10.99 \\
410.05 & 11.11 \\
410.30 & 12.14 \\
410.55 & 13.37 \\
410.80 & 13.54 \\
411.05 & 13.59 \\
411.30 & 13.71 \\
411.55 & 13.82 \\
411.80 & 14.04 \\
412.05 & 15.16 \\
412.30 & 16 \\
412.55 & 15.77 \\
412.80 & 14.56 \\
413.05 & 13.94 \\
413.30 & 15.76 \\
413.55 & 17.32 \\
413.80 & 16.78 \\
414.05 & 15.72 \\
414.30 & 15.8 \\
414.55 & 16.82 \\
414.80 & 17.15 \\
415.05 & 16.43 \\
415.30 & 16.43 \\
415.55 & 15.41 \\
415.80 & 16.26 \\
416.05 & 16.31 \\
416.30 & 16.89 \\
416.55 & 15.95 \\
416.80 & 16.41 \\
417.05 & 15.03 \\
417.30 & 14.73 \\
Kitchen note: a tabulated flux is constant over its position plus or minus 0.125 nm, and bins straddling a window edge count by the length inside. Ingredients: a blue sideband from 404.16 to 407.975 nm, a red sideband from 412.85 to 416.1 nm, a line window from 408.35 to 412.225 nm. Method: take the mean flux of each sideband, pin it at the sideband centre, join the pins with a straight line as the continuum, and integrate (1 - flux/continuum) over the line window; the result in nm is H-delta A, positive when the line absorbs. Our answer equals 0.43 nm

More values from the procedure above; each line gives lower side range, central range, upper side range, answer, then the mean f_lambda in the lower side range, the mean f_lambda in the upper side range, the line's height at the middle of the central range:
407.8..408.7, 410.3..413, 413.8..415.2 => 0.28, 15.3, 16.4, 15.9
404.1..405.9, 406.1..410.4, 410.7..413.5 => 0.37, 15.8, 14.6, 15.2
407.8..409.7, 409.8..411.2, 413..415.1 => 0.25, 14.8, 16.3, 15.3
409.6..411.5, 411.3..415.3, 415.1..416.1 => -0.30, 12.7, 16.1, 14.5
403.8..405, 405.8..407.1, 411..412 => 0.02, 15.7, 13.9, 15.2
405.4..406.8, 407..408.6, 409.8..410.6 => -0.04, 15.2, 11.9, 13.8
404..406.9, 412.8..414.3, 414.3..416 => 0.04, 15.5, 16.4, 16.2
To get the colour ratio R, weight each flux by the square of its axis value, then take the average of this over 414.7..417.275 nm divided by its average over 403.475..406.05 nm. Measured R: 1.1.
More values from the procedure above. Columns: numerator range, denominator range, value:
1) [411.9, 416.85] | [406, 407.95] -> 1.18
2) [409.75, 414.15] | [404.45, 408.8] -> 0.98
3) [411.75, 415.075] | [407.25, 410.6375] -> 1.18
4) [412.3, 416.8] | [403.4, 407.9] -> 1.11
